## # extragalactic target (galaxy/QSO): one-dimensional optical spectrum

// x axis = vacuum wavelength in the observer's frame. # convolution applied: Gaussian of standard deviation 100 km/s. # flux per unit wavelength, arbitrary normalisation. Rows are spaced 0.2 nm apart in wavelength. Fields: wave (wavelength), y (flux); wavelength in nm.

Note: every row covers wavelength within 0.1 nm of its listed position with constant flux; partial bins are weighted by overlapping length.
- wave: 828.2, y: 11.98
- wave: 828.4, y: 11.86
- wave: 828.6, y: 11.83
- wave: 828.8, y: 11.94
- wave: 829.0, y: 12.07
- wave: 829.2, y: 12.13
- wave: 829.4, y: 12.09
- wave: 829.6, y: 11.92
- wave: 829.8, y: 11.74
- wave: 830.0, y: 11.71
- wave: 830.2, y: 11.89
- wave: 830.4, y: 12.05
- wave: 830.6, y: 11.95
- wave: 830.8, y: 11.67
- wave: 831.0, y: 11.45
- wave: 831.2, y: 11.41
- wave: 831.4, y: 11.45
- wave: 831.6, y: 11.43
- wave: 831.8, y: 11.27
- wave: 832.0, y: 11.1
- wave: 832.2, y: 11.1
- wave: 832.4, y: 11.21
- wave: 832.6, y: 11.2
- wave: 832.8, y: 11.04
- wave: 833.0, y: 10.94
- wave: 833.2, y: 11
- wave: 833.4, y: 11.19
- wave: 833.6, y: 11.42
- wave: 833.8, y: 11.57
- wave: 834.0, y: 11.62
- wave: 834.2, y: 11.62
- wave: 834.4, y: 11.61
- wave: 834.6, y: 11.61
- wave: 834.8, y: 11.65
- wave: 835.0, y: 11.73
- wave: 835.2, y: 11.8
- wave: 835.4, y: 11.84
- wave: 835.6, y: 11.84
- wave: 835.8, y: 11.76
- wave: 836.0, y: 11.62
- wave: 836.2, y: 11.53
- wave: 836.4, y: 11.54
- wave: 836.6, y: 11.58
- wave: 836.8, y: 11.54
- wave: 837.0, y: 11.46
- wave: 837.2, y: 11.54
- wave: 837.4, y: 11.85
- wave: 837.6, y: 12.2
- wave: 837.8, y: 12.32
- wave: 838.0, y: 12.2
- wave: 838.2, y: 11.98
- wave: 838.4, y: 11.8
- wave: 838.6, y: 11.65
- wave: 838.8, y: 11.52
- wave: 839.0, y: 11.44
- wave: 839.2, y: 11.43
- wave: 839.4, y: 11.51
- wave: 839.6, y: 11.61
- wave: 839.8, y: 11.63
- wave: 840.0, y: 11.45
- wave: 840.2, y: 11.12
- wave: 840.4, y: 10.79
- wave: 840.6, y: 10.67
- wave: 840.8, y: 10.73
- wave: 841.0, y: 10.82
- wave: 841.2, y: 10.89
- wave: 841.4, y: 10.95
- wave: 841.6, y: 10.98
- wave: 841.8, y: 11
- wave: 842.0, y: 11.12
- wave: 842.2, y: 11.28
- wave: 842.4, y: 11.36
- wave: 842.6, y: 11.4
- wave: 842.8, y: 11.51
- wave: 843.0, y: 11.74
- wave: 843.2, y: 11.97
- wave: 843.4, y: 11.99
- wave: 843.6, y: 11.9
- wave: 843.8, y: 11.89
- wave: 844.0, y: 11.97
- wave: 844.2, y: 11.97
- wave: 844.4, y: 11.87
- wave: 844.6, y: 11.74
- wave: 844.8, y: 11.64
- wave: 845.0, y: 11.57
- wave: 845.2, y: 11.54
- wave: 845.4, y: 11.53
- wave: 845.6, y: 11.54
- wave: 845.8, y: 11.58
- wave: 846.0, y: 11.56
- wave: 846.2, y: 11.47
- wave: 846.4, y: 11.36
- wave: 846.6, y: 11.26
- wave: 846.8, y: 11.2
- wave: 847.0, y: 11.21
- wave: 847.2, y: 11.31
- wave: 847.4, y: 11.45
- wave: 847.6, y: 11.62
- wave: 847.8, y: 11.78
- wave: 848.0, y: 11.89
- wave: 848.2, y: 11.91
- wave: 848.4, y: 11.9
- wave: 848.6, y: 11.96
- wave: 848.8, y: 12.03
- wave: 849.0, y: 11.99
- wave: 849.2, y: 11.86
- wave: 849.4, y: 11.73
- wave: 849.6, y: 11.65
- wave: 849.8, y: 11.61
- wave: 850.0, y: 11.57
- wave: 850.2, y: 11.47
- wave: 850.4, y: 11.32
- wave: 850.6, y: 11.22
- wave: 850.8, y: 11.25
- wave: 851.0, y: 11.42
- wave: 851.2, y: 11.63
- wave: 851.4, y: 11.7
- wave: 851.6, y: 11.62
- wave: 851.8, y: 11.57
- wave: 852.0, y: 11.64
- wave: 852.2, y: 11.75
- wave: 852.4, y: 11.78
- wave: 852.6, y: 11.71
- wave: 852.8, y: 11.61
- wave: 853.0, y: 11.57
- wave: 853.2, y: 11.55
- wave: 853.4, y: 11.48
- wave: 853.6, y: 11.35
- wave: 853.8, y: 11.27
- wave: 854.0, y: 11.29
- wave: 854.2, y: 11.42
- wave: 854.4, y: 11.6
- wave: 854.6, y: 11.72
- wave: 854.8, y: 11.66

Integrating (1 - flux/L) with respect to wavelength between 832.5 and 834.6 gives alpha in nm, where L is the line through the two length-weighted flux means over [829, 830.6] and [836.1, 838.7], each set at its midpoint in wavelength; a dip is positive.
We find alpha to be 0.09 nm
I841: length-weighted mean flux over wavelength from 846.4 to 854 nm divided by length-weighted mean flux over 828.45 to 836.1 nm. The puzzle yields 1.0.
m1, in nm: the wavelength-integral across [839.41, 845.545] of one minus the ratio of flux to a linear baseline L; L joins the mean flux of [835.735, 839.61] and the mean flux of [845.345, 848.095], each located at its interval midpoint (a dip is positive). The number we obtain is 0.09 nm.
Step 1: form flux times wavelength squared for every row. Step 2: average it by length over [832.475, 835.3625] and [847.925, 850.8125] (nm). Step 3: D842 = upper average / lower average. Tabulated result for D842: 1.06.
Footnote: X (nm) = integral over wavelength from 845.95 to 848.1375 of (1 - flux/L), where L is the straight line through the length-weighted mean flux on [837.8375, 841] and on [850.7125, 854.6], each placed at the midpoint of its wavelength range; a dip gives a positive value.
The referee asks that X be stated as 0.01 nm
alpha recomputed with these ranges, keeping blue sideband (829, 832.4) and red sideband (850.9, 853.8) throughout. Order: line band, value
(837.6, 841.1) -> 0.05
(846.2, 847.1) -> 0.02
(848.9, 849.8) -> -0.01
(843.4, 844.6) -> -0.03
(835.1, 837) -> 0.00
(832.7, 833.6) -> 0.04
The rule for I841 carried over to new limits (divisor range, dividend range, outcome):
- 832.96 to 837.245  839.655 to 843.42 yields 0.97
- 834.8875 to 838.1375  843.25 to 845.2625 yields 1.00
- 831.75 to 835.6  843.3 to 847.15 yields 1.02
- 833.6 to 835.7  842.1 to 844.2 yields 1.00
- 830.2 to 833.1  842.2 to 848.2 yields 1.02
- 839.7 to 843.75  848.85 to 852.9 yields 1.03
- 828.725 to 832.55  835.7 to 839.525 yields 1.00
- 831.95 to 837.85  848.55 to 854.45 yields 1.00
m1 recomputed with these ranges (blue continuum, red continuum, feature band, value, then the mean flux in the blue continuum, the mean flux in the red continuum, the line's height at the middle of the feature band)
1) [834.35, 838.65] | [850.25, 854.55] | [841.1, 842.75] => 0.08 nm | 11.8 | 11.5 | 11.7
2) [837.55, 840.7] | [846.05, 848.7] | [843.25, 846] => -0.04 nm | 11.6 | 11.6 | 11.6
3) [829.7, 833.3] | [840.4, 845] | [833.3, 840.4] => -0.14 nm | 11.4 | 11.4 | 11.4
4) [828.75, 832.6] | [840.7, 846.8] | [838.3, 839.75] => 0.00 nm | 11.6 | 11.5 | 11.5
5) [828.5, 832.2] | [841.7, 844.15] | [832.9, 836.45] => 0.04 nm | 11.7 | 11.6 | 11.7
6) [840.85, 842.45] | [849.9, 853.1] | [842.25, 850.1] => -0.28 nm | 11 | 11.6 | 11.3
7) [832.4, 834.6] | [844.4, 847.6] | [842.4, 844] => -0.04 nm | 11.3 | 11.5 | 11.4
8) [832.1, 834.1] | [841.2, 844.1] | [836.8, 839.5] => -0.09 nm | 11.2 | 11.5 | 11.4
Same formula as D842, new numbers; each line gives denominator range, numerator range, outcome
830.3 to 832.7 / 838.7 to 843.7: 1.01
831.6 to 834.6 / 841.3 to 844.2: 1.04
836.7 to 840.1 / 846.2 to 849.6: 1.02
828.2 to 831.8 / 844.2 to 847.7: 1.01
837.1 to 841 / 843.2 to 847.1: 1.02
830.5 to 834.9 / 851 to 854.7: 1.07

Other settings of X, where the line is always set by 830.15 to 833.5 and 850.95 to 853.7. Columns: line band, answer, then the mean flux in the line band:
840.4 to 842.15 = 0.09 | 10.9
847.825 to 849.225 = -0.05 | 11.9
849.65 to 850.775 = 0.01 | 11.4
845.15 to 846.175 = 0.00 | 11.5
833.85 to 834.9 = -0.02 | 11.6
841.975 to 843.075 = 0.01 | 11.4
